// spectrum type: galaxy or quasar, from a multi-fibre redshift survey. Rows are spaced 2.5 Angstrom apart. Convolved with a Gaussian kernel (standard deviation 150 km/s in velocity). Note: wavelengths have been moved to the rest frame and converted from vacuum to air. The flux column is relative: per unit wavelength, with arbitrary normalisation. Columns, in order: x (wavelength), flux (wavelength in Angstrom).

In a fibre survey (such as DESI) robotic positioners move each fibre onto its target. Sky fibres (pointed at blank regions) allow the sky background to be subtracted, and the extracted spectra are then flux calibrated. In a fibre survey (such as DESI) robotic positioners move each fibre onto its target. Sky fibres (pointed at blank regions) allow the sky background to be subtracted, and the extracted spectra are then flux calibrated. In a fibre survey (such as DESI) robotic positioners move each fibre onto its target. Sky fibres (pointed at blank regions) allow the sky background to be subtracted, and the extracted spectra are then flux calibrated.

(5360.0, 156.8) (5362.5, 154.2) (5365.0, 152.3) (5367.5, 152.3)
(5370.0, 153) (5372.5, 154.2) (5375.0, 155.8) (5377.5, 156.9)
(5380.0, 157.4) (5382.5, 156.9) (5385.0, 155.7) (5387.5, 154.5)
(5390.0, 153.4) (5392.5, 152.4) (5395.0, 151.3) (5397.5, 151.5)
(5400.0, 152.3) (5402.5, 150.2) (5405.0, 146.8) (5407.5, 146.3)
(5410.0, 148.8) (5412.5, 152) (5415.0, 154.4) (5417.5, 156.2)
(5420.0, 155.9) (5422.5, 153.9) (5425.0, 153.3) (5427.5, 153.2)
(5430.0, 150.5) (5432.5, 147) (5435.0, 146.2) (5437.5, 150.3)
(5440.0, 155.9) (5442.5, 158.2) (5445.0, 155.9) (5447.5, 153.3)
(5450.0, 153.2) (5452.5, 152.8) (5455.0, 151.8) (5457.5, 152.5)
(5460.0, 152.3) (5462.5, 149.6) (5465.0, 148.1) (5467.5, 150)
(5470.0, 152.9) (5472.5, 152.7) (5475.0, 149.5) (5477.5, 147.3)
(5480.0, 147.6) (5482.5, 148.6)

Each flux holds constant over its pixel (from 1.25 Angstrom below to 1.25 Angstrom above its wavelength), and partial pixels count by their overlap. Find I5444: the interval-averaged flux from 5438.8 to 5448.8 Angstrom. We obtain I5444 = 156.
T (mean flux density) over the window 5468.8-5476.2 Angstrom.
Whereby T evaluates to 152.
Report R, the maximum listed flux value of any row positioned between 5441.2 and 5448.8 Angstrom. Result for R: 158.2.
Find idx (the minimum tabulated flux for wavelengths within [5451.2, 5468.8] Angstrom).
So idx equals 148.1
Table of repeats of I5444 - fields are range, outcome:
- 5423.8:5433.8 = 151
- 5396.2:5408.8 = 149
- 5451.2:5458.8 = 152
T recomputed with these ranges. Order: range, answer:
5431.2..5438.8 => 148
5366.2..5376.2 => 154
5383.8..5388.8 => 155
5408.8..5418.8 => 153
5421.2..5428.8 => 153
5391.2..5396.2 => 152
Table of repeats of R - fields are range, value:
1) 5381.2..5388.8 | 156.9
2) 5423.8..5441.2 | 155.9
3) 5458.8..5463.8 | 152.3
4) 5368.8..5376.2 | 155.8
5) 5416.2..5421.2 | 156.2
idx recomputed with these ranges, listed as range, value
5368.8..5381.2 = 153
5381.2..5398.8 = 151.3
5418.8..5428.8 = 153.2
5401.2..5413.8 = 146.3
